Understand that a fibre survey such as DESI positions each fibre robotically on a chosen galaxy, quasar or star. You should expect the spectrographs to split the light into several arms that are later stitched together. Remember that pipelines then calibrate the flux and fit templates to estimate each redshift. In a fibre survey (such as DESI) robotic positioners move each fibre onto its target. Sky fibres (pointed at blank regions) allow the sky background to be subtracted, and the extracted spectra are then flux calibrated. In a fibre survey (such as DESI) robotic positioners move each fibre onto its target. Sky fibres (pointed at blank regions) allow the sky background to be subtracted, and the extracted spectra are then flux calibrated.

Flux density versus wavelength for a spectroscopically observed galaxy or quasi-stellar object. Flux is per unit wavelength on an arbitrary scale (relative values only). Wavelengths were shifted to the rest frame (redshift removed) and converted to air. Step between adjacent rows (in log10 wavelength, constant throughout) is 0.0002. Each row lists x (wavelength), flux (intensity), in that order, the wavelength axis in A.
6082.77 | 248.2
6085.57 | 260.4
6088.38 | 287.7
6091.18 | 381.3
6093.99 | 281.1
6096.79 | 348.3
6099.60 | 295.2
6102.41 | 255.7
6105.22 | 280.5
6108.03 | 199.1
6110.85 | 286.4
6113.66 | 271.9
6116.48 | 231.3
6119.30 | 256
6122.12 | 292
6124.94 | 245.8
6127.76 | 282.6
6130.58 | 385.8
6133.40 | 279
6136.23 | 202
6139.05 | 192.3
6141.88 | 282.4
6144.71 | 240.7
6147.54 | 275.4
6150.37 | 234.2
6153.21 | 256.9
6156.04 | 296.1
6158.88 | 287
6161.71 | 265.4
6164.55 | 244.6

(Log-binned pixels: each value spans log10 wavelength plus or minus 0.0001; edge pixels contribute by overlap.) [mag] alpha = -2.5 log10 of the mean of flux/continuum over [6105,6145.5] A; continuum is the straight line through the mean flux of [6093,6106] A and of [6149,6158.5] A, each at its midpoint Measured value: 0.07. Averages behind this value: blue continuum 293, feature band 262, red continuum 265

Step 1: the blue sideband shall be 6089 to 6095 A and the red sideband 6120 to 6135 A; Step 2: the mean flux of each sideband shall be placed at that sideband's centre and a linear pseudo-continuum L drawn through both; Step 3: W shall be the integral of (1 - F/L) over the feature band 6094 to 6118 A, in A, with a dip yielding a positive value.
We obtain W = 3.3 A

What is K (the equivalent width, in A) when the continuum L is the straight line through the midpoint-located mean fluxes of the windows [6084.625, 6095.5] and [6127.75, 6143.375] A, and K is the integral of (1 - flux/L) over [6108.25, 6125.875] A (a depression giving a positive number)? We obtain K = 1.5 A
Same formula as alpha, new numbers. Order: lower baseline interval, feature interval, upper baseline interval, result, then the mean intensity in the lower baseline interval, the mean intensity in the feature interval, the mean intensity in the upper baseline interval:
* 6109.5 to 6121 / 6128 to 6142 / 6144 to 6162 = -0.02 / 262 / 268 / 266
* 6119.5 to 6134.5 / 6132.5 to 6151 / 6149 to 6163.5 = 0.15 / 294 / 243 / 267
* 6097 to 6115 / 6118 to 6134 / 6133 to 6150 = -0.15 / 270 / 291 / 243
